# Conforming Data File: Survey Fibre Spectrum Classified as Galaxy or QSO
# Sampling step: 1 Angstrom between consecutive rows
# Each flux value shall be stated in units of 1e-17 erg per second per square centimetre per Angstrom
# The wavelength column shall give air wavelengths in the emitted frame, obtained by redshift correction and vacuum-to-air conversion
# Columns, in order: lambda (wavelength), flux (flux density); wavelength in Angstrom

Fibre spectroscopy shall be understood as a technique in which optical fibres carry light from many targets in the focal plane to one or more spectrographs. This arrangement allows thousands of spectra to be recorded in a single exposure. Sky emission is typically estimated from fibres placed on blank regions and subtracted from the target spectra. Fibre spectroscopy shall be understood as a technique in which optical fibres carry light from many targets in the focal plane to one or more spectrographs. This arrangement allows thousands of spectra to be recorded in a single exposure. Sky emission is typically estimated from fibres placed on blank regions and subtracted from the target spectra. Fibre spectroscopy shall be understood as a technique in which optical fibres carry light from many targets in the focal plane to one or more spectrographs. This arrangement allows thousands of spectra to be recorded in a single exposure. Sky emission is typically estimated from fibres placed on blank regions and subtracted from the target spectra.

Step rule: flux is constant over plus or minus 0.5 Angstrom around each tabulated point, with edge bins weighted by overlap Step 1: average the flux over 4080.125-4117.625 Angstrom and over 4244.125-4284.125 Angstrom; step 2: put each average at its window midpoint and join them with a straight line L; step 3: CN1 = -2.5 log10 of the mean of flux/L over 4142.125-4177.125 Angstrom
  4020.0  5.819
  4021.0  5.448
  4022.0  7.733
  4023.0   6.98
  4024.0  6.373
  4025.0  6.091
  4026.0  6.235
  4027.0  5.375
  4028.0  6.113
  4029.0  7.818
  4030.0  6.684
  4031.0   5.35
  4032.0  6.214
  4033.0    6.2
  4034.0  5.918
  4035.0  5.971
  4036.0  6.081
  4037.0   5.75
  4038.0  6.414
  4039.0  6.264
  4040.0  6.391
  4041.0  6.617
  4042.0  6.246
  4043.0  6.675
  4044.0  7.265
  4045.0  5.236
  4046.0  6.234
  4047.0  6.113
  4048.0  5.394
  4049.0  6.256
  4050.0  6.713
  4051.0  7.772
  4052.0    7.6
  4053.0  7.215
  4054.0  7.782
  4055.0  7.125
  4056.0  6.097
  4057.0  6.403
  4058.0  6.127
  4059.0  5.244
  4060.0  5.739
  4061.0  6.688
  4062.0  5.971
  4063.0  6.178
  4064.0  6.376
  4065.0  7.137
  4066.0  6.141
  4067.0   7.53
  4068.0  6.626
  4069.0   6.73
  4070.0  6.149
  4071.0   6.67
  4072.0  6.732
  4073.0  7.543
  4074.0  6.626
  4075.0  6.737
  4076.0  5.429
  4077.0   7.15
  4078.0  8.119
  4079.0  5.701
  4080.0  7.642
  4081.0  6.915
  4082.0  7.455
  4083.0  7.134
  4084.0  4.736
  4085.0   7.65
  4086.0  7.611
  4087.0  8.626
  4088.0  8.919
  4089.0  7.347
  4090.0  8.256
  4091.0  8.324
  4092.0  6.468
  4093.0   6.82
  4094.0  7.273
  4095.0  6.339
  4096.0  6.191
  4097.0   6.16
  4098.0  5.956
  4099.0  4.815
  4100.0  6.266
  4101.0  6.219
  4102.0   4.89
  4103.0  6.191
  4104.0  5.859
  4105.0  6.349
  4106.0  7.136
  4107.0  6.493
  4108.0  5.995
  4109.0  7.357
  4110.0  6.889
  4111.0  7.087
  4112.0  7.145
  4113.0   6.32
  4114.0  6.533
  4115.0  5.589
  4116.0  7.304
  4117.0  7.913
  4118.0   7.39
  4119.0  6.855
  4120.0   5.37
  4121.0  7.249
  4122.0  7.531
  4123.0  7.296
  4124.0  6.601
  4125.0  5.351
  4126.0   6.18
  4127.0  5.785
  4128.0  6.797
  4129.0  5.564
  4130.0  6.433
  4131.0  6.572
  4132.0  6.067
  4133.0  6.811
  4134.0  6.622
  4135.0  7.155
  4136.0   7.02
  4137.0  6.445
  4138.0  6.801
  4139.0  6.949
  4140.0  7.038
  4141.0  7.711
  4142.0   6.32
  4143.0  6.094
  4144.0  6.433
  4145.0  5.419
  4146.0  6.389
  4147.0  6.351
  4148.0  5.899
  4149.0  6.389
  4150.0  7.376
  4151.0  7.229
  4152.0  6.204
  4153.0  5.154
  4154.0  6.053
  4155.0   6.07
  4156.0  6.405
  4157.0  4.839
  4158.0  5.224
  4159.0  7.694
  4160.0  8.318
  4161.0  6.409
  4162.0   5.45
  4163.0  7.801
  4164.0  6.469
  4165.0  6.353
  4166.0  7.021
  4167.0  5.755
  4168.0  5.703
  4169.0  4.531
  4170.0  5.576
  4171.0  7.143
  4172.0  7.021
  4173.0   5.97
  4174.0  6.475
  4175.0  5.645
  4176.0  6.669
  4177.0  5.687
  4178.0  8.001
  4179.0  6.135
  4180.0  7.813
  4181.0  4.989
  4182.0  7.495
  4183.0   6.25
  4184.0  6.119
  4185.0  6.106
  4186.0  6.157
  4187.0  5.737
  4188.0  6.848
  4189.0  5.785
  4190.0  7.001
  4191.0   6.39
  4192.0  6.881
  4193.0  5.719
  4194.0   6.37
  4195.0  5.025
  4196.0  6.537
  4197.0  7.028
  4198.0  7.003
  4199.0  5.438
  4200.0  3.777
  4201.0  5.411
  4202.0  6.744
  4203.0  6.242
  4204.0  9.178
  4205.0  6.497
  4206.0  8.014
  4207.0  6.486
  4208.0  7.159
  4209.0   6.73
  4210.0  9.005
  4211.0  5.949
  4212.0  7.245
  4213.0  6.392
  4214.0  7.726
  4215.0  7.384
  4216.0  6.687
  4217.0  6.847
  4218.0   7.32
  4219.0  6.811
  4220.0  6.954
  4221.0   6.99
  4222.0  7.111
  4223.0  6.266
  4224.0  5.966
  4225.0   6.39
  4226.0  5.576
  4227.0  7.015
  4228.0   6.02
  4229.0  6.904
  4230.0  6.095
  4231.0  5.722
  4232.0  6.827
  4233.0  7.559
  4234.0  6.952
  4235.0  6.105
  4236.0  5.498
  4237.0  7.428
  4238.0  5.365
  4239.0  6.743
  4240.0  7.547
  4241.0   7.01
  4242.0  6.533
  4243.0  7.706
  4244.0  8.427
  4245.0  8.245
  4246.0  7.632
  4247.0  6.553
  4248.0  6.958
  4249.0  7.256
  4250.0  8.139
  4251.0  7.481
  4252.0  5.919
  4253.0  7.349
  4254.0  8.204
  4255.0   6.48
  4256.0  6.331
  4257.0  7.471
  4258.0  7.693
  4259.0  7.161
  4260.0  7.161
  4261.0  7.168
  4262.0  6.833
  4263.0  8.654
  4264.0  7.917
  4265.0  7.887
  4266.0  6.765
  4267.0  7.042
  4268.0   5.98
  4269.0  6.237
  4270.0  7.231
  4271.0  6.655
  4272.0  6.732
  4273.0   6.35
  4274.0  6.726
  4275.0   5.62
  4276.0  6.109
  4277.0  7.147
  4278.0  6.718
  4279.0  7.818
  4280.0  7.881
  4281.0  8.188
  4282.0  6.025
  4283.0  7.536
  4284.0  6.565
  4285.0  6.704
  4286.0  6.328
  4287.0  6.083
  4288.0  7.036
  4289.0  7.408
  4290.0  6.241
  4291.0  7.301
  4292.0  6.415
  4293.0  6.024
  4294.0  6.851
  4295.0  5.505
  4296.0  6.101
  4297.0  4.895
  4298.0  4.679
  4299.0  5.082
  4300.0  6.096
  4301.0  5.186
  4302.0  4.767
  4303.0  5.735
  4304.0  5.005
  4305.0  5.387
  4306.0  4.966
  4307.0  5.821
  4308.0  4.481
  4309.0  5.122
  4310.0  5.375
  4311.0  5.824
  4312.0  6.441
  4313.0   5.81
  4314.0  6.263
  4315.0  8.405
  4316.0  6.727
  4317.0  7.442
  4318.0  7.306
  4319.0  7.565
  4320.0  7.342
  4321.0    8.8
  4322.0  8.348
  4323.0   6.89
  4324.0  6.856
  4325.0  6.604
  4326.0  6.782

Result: 0.10 mag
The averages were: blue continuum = 6.78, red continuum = 7.11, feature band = 6.27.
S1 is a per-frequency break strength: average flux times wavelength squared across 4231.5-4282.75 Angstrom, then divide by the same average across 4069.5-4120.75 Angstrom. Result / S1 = 1.13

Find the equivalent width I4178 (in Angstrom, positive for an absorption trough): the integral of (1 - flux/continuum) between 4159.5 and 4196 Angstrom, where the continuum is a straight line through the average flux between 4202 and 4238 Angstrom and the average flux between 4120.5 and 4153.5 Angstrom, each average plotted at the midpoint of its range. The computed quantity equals 1.7 Angstrom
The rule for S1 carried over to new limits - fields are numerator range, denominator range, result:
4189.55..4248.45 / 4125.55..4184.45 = 1.08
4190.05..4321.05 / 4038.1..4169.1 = 1.09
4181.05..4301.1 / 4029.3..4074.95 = 1.14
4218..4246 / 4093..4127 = 1.11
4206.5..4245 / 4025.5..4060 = 1.17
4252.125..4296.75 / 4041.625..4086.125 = 1.15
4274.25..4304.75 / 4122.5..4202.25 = 1.05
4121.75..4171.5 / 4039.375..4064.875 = 1.04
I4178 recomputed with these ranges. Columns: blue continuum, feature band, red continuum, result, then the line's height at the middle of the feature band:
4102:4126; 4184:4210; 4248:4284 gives 1.6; 6.88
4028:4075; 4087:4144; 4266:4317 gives -2.2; 6.42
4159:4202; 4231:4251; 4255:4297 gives -1.2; 6.64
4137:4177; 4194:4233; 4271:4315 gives -2.3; 6.29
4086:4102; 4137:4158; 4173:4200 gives 0.7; 6.55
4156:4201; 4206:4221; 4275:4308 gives -2.0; 6.25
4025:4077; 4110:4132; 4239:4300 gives -0.1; 6.58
